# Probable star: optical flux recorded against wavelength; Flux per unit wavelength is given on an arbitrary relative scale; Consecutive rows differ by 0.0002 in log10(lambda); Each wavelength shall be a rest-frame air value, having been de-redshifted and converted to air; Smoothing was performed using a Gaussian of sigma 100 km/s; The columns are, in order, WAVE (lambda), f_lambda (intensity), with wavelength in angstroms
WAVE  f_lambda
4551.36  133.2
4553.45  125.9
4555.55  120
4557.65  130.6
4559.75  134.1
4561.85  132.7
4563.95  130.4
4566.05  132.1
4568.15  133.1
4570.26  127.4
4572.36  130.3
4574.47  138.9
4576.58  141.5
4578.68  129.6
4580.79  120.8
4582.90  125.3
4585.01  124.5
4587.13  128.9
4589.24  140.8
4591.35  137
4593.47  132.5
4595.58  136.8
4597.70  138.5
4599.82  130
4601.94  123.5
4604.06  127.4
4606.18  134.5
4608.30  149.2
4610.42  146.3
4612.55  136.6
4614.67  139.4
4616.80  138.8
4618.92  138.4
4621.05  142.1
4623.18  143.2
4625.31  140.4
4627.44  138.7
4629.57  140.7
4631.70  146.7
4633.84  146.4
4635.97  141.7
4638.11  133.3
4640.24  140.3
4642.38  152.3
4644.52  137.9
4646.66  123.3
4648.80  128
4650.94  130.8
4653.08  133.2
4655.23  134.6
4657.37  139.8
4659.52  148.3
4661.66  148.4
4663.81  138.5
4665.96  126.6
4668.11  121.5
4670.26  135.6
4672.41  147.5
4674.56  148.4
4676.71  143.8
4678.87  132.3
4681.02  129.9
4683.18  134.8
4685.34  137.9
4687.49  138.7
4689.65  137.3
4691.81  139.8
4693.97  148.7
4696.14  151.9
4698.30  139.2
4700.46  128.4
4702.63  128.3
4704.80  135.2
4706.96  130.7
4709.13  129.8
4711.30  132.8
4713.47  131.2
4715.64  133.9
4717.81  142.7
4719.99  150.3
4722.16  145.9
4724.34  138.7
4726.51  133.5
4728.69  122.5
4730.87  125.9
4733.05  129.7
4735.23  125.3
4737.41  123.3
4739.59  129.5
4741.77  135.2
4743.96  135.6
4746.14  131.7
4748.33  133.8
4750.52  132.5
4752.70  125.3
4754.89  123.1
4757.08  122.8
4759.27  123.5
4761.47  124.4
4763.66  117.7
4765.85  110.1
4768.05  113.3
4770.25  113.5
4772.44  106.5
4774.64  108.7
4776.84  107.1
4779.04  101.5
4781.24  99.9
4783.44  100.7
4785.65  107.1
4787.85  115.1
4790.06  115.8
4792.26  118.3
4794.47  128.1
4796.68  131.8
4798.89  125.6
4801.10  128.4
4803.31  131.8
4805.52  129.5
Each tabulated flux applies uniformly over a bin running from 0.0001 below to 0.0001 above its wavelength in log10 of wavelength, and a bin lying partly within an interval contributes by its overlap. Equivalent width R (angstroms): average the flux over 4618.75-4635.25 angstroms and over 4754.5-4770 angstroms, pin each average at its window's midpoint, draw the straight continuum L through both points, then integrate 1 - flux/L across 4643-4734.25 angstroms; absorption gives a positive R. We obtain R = -3.3 angstroms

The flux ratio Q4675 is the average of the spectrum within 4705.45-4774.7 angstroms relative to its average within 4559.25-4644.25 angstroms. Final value 0.9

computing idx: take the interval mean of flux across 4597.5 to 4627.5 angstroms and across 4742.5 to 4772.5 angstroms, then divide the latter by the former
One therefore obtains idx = 0.89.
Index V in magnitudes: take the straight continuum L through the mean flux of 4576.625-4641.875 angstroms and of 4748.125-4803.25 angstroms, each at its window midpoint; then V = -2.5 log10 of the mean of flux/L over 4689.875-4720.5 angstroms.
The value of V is -0.10 mag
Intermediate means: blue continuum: 137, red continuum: 117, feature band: 137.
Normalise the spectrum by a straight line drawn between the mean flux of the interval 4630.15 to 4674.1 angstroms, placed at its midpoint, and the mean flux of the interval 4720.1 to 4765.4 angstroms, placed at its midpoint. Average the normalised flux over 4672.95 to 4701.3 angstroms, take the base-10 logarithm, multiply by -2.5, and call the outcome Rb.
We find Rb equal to -0.04 mag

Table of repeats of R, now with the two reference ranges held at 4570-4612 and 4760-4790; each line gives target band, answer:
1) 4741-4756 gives -2.3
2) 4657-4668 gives -1.3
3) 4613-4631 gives -1.5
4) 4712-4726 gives -2.7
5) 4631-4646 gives -1.7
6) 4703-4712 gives -1.0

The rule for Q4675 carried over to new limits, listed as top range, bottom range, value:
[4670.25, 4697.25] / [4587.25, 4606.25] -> 1.06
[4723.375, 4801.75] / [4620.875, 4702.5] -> 0.87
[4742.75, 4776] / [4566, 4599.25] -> 0.92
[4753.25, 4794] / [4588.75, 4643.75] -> 0.81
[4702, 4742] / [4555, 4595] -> 1.01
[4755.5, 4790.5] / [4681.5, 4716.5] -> 0.82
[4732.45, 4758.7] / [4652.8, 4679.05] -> 0.93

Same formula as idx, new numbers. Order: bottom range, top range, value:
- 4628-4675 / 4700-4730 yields 0.97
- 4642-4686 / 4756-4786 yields 0.81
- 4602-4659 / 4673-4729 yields 0.99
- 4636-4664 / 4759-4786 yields 0.80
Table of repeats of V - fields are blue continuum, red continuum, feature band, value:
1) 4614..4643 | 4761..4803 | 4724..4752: -0.07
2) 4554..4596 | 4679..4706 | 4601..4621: -0.04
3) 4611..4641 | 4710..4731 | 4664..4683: 0.02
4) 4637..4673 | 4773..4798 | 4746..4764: -0.07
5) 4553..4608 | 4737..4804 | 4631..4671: -0.08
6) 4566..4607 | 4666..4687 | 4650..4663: -0.03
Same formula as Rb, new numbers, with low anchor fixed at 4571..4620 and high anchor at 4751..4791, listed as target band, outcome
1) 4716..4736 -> -0.14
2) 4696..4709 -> -0.11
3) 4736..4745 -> -0.12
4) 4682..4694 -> -0.13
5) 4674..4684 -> -0.11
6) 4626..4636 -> -0.10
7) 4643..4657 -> -0.04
